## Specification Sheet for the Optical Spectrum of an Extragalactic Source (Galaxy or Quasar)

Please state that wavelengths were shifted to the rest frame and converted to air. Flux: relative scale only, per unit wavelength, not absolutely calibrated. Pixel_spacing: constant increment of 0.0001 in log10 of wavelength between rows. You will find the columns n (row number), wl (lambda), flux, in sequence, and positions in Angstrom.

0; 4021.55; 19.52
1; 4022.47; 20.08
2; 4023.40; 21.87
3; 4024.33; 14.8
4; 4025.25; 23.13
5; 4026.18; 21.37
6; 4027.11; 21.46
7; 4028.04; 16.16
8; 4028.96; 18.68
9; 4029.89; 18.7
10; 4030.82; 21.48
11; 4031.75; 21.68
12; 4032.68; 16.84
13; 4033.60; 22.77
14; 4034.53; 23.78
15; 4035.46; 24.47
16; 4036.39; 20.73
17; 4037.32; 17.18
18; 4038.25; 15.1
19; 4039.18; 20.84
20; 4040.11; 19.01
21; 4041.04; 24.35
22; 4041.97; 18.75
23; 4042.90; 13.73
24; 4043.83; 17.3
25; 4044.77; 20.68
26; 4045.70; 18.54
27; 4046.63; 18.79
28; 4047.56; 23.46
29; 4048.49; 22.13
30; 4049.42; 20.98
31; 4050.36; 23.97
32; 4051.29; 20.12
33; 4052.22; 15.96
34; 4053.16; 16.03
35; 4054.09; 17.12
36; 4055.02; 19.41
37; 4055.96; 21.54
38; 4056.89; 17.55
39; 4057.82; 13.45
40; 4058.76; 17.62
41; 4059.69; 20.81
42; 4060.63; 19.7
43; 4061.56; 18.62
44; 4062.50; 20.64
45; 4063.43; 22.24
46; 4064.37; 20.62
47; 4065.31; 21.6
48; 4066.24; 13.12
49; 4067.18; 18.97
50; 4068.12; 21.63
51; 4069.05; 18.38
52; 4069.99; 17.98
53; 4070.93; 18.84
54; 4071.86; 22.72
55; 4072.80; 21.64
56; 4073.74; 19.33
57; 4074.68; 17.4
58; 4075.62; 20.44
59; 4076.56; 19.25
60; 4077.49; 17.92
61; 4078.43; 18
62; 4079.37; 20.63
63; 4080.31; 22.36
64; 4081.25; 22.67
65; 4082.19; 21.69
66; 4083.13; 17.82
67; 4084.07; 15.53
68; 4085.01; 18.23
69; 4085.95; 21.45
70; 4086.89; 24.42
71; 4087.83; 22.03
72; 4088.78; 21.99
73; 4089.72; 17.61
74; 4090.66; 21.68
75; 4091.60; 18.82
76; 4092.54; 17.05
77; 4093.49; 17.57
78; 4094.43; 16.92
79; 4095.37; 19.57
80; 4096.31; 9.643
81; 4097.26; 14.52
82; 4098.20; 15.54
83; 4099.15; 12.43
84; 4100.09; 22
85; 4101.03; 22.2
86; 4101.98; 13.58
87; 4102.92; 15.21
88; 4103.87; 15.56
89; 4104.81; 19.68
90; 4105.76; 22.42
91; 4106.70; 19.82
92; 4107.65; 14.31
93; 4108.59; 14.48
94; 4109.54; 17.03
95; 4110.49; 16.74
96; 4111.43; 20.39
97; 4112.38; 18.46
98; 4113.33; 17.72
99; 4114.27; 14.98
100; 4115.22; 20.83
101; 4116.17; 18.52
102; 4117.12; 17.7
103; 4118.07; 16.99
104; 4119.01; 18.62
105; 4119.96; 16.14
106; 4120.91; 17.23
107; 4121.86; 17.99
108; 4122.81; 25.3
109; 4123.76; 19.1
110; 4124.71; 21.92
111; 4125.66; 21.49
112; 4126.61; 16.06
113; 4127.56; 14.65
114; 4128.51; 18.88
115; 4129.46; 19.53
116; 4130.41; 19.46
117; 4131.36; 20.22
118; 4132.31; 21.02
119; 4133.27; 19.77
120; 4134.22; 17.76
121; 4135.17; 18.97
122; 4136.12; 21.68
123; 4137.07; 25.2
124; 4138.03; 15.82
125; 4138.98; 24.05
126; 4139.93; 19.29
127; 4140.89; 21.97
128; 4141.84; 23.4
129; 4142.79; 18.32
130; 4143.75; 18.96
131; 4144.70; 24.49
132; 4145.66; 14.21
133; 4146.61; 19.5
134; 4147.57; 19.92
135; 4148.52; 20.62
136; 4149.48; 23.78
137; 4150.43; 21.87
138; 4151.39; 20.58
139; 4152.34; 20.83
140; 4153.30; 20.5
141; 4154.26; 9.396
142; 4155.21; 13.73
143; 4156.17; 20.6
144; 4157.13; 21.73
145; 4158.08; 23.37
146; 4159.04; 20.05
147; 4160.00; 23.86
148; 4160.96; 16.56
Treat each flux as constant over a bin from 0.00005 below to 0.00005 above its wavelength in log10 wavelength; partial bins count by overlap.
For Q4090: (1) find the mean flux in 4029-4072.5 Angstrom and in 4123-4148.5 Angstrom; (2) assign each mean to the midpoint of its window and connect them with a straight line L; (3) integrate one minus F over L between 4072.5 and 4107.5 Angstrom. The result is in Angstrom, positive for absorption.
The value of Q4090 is 1.8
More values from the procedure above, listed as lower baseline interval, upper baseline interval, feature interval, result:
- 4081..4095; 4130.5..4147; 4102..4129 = 2.6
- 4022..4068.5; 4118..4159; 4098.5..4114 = 1.6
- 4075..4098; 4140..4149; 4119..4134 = 0.4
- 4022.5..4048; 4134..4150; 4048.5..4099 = 2.5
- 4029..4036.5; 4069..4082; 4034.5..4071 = 2.2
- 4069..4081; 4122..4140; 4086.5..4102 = 1.3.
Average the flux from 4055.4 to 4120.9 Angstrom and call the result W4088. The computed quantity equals 18.6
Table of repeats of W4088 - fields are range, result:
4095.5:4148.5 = 18.6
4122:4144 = 20.1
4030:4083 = 19.7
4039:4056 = 19.5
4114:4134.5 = 18.9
